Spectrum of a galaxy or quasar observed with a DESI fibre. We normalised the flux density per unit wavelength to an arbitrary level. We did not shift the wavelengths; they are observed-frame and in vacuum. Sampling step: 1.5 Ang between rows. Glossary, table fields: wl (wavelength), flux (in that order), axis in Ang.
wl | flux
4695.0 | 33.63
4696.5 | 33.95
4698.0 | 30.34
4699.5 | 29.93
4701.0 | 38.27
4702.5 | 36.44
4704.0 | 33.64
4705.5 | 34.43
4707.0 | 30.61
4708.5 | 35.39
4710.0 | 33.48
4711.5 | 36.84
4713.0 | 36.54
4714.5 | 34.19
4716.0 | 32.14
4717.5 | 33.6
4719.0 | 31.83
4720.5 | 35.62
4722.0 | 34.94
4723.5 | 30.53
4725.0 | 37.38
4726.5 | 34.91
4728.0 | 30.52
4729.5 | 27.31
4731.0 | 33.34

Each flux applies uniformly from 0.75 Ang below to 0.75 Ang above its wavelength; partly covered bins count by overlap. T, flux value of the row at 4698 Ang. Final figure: 30.34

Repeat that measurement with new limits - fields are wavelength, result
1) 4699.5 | 29.93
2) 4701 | 38.27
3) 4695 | 33.63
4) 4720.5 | 35.62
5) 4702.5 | 36.44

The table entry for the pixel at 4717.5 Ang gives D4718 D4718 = 33.6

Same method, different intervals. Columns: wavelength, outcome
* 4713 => 36.54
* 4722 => 34.94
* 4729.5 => 27.31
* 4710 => 33.48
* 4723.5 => 30.53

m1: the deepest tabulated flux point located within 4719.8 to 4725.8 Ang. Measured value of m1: 30.53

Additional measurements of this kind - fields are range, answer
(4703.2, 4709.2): 30.61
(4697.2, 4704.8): 29.93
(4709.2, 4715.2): 33.48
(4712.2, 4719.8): 31.83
